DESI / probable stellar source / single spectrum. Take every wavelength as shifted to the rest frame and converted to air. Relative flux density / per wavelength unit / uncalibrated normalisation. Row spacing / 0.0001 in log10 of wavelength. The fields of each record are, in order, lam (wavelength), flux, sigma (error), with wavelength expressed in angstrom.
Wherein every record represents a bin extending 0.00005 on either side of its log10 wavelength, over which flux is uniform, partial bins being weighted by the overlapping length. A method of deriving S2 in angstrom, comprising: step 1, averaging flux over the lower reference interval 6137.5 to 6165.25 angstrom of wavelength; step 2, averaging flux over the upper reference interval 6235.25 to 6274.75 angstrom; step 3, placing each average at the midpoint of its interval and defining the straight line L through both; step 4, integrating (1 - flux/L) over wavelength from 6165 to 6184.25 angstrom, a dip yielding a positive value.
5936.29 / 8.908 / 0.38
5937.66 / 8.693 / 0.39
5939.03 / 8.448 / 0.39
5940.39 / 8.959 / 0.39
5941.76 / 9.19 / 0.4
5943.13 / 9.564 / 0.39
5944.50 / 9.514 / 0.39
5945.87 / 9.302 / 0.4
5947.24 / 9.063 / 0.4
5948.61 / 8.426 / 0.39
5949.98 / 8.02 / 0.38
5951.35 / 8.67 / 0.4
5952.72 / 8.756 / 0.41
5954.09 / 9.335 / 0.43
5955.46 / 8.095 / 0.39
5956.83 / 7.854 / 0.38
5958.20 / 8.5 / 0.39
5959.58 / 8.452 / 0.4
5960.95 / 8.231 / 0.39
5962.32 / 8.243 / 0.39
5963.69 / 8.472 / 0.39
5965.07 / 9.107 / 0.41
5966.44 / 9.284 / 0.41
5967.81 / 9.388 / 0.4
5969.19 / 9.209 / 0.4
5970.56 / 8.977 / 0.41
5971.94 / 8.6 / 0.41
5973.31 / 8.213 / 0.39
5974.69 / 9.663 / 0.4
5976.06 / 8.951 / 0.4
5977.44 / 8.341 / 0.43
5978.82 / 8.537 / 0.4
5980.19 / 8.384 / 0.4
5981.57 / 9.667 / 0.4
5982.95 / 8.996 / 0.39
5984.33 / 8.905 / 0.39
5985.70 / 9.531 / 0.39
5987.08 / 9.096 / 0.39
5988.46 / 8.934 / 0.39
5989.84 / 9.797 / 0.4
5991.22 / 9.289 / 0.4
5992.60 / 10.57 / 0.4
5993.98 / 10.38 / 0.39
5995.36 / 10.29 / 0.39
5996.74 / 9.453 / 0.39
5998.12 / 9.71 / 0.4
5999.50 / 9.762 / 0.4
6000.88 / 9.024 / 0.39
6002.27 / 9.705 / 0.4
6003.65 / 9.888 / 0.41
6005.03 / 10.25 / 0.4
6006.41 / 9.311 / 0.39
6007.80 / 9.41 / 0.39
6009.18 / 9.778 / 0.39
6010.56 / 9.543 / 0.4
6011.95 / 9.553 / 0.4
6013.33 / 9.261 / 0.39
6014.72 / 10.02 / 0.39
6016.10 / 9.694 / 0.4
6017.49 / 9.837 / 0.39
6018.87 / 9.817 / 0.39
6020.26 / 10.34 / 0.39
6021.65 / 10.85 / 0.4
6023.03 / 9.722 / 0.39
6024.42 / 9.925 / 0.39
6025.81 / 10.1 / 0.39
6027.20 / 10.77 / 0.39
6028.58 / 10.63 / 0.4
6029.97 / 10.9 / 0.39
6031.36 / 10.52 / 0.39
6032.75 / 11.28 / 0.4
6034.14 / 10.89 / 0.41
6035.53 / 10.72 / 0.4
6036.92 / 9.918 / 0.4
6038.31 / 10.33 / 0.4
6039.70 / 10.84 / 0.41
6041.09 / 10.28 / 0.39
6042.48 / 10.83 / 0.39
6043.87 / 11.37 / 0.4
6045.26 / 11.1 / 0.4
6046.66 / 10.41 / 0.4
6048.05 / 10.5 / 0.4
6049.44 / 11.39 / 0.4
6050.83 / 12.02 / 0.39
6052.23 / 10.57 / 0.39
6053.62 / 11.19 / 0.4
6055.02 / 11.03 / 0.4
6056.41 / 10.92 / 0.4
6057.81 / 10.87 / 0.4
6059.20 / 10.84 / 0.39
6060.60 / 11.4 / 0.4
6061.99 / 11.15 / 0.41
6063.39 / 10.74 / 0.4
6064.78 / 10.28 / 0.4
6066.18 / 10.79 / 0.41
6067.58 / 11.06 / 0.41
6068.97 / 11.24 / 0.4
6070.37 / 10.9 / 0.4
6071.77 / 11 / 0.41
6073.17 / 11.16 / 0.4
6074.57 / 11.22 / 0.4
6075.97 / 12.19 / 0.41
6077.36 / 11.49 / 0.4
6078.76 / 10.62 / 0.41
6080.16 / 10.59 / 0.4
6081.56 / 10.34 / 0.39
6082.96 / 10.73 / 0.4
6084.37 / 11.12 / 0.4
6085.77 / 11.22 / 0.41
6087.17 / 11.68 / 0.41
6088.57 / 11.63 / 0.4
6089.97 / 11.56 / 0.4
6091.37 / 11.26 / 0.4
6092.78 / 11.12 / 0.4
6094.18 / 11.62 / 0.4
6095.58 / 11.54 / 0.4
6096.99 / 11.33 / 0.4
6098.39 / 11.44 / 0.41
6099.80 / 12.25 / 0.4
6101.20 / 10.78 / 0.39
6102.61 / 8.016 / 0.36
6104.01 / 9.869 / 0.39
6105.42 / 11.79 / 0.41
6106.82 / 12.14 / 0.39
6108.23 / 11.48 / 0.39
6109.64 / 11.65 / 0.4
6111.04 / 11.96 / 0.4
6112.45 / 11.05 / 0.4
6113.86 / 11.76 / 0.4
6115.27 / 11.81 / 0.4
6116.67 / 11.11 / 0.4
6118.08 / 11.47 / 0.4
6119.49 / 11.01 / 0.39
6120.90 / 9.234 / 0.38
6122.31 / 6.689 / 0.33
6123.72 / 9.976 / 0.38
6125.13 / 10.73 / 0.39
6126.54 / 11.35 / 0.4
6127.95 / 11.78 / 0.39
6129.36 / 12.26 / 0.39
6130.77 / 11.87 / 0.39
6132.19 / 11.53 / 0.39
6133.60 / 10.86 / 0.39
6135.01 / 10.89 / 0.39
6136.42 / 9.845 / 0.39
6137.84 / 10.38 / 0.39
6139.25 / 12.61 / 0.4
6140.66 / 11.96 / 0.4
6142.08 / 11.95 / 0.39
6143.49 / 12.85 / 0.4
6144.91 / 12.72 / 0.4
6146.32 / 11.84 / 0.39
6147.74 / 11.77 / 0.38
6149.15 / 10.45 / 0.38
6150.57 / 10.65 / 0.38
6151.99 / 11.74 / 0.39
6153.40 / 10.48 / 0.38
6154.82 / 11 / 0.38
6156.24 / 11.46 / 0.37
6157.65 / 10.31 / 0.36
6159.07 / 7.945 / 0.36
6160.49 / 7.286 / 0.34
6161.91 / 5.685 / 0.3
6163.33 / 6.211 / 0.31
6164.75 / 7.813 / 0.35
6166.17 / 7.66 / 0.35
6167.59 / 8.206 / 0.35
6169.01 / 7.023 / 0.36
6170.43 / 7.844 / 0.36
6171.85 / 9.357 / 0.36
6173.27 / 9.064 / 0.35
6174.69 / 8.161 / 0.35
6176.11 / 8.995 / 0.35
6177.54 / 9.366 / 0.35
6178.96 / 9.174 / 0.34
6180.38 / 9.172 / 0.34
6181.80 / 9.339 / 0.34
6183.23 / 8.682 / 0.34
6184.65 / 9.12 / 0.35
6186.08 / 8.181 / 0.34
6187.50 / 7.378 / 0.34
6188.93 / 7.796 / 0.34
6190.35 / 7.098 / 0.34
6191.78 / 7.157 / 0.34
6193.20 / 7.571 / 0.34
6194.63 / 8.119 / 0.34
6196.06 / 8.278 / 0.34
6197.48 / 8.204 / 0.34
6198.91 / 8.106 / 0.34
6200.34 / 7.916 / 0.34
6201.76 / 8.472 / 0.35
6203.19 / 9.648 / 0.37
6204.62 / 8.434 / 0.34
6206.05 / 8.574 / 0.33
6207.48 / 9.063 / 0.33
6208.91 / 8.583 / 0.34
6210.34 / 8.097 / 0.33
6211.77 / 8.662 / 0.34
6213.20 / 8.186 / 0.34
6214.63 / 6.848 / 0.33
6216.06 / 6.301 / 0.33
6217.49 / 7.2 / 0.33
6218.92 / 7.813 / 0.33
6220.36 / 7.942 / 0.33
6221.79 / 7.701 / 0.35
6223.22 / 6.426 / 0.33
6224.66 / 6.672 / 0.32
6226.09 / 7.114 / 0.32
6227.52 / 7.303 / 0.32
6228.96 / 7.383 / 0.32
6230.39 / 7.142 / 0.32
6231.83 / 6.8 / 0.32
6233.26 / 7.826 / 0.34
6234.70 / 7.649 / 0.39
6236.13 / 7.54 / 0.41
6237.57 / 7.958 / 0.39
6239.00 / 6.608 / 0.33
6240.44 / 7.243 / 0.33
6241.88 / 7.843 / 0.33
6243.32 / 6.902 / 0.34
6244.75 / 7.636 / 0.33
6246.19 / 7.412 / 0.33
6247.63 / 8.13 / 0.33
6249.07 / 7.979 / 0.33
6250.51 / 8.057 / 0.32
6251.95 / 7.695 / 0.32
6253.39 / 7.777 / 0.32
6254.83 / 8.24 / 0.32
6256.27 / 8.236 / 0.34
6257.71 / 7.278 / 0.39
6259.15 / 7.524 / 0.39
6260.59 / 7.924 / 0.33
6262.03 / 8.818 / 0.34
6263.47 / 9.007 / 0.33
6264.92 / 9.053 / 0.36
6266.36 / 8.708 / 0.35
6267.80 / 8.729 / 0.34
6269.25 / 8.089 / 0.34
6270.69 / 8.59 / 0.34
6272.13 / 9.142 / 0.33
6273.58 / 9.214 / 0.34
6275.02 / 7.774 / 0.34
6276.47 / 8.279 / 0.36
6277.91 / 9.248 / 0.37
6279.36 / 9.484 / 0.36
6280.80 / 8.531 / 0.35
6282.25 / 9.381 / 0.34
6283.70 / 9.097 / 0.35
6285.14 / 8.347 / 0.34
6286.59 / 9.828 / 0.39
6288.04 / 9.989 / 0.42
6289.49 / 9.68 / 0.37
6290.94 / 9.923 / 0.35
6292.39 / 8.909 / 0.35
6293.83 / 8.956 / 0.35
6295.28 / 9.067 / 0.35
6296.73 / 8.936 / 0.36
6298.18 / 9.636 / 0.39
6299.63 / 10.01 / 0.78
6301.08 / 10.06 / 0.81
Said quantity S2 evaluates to 2.4 angstrom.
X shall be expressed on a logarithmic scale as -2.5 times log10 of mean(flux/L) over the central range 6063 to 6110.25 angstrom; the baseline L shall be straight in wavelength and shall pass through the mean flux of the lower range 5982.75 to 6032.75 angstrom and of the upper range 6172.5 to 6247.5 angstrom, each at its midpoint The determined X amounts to -0.22 mag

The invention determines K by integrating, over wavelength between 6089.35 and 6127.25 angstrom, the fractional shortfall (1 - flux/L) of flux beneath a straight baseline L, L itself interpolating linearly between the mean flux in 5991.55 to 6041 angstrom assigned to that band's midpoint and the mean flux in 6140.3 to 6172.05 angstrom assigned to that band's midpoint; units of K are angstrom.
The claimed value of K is -4.3 angstrom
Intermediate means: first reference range 10.1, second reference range 9.73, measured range 11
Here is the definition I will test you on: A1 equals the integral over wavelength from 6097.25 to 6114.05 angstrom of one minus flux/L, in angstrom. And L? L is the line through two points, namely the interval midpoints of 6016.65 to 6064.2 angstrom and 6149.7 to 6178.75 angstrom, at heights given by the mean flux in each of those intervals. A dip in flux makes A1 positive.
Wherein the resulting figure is -2.5 angstrom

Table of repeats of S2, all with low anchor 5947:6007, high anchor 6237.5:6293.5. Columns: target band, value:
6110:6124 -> -3.0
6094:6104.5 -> -2.4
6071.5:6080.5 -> -2.4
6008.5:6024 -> -1.5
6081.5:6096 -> -4.1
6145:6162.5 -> -3.0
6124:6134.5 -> -3.2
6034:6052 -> -3.8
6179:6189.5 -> 0.0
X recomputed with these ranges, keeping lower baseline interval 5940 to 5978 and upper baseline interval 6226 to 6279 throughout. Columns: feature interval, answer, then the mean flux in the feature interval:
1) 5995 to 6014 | -0.114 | 9.63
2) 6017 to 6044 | -0.216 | 10.5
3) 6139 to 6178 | -0.177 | 9.69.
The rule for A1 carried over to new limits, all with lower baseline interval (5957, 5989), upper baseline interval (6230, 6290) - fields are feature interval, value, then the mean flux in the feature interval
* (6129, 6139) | -3.1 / 11.1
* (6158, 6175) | 1.4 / 7.73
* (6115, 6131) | -4.1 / 10.7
